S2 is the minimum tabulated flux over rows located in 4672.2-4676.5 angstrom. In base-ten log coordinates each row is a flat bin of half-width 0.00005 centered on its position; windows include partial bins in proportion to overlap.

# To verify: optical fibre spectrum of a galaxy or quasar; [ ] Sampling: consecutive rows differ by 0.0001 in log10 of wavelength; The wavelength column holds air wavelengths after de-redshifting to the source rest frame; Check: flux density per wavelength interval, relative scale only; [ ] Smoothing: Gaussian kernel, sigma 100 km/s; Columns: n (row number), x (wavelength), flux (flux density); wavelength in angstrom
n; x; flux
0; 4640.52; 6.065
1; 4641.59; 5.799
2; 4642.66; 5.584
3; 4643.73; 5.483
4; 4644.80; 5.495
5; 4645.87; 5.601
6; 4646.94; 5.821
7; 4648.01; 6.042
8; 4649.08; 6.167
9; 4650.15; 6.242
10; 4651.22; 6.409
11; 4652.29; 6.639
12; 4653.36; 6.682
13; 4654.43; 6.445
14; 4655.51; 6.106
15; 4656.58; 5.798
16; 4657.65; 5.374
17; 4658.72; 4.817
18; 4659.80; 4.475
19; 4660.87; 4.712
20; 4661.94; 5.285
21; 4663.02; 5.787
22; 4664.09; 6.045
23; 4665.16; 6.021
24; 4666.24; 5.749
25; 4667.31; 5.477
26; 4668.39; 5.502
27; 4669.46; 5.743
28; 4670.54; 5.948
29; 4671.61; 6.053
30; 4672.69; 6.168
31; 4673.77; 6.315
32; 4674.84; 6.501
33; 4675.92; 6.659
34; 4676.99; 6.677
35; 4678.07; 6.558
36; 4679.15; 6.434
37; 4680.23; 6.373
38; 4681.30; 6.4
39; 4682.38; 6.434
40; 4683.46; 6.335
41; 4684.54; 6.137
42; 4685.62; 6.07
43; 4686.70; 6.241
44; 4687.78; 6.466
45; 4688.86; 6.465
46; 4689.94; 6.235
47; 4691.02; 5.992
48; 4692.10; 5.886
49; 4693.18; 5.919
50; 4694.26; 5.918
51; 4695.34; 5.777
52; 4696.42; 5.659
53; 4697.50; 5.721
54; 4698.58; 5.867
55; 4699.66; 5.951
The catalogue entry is 6.168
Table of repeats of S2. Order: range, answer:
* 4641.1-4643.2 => 5.584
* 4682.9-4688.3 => 6.07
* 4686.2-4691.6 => 5.992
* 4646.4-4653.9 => 5.821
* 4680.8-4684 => 6.335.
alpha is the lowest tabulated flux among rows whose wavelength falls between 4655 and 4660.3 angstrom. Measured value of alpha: 4.475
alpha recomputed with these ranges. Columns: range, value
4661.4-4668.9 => 5.285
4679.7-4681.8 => 6.373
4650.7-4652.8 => 6.409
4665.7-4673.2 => 5.477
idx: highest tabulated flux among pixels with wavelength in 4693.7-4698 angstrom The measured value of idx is 5.918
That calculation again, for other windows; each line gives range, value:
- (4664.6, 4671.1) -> 6.021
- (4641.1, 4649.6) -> 6.167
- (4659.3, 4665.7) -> 6.045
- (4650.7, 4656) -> 6.682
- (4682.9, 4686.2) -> 6.335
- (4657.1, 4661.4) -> 5.374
